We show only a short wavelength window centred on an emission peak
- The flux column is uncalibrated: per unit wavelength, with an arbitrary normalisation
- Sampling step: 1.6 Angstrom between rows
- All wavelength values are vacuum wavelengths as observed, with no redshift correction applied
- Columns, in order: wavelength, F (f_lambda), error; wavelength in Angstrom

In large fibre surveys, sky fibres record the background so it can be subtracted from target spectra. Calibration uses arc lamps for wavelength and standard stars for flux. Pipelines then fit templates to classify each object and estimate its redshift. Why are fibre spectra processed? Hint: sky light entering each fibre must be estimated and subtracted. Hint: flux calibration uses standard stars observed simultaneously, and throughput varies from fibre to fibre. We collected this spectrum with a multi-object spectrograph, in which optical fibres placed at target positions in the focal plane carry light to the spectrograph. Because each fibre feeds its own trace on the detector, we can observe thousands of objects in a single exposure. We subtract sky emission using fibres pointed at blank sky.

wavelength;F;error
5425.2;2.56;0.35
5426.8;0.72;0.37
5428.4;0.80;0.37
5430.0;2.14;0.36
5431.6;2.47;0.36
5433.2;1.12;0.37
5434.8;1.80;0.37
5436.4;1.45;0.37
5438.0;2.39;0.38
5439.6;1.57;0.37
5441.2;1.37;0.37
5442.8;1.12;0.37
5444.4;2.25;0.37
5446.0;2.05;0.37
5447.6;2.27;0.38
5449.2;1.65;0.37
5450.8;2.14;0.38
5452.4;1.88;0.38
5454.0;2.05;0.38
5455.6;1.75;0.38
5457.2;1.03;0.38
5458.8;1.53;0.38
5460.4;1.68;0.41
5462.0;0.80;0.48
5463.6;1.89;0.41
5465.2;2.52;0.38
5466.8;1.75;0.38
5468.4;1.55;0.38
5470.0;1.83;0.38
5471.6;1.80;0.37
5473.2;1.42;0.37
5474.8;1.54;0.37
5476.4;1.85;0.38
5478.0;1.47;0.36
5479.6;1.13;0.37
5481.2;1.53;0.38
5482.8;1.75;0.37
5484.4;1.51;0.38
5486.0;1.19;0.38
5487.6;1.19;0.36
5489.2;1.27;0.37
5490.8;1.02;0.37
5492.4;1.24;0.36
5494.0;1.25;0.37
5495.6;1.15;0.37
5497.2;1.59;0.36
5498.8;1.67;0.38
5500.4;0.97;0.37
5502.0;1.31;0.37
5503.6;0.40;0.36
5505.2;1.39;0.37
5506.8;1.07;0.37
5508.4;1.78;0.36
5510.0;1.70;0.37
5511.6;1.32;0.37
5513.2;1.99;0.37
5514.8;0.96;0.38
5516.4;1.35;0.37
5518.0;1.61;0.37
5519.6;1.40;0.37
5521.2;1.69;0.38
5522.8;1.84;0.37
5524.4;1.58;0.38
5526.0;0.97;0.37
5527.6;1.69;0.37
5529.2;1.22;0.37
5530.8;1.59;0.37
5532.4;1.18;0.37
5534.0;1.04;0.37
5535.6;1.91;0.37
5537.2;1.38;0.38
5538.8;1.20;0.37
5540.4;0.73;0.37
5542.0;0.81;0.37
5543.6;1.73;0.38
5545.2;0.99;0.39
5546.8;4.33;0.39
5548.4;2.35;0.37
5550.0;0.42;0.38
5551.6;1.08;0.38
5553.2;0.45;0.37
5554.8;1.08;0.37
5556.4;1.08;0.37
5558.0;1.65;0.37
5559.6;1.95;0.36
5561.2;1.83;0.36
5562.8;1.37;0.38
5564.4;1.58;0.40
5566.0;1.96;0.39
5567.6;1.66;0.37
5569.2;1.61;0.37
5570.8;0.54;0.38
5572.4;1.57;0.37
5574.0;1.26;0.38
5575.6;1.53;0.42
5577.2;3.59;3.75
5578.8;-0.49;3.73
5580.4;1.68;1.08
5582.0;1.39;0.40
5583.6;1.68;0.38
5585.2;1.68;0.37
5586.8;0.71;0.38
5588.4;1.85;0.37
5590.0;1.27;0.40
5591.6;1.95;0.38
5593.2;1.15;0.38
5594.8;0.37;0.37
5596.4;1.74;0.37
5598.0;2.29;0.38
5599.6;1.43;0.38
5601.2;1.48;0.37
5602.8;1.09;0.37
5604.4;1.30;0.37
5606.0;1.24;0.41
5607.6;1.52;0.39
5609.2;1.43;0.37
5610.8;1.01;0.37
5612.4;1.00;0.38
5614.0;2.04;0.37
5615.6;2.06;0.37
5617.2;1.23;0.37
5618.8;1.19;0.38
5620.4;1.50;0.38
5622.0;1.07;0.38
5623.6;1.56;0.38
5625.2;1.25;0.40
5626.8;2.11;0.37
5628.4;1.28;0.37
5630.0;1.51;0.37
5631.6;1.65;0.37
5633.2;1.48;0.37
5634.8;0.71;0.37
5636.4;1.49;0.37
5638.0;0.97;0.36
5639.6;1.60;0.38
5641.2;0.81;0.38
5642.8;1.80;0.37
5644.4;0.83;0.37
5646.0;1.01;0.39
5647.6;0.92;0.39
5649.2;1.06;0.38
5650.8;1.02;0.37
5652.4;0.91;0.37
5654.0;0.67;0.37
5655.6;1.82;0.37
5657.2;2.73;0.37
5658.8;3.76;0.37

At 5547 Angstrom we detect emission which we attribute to H-beta 4861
